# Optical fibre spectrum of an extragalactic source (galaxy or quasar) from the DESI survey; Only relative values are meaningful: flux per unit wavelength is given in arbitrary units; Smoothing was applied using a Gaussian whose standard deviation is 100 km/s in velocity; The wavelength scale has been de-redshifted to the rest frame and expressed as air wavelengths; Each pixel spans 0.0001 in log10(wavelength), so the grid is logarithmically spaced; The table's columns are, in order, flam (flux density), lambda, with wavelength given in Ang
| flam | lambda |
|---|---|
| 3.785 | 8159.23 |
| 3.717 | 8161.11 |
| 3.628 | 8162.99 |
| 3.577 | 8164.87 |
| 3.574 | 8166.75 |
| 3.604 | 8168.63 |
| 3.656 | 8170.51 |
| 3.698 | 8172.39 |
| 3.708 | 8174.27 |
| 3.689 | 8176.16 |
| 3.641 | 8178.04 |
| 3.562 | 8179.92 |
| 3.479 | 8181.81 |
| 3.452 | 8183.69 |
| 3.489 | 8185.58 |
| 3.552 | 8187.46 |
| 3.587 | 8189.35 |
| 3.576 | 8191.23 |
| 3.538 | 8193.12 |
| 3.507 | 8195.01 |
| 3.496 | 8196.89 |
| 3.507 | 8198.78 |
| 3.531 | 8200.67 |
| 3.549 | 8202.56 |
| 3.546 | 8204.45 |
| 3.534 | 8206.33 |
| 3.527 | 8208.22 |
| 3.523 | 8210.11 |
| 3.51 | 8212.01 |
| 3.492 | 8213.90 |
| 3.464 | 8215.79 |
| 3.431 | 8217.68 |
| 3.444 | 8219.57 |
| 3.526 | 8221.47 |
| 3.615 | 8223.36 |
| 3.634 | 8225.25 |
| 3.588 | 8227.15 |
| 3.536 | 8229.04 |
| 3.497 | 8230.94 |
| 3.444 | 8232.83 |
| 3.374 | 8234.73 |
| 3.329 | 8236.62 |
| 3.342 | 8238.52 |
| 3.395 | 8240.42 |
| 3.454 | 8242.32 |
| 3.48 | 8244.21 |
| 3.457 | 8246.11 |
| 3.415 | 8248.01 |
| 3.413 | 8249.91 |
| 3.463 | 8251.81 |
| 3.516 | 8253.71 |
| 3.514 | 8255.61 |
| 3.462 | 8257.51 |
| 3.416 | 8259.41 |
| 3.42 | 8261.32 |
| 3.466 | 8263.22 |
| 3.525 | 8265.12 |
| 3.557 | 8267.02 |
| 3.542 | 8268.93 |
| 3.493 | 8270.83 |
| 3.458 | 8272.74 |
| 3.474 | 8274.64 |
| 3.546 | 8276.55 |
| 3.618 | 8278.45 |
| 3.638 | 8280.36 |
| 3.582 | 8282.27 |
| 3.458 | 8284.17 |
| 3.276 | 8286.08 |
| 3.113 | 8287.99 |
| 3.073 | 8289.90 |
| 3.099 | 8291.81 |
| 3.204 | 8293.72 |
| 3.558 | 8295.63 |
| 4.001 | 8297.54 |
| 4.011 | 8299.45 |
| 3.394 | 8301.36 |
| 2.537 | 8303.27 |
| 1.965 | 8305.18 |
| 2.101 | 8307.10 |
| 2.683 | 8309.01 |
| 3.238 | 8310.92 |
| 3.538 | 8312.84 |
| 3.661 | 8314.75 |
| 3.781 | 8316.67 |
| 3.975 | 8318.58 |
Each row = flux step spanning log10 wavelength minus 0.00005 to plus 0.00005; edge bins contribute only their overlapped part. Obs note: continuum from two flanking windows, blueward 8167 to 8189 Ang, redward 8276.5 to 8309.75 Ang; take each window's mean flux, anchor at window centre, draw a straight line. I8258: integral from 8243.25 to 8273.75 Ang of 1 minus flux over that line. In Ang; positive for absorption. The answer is -1.4 Ang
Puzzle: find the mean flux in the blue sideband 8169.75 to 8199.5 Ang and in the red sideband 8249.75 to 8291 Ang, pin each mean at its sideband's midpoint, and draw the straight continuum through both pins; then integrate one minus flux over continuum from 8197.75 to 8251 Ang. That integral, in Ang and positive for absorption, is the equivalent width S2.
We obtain 0.5 Ang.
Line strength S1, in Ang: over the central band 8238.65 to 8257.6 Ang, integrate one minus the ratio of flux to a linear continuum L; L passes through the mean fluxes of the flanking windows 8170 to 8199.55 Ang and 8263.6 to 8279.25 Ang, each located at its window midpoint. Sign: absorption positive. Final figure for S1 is 0.5 Ang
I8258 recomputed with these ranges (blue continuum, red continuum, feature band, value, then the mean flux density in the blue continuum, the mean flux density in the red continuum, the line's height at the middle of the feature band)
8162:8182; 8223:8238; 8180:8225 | 0.47 Ang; 3.62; 3.49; 3.56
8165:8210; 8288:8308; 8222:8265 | -1.80 Ang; 3.57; 3.1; 3.33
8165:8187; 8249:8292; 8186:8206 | 0.14 Ang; 3.59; 3.45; 3.56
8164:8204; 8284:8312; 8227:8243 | -0.33 Ang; 3.57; 3.11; 3.36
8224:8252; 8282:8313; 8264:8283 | -1.57 Ang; 3.46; 3.15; 3.27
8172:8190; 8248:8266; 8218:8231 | -0.12 Ang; 3.58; 3.46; 3.51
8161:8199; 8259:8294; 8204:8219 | 0.12 Ang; 3.58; 3.42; 3.53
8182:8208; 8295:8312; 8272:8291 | -1.66 Ang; 3.53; 3.05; 3.14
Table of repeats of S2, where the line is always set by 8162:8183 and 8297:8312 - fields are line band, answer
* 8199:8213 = -0.3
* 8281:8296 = -1.2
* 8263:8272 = -1.1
